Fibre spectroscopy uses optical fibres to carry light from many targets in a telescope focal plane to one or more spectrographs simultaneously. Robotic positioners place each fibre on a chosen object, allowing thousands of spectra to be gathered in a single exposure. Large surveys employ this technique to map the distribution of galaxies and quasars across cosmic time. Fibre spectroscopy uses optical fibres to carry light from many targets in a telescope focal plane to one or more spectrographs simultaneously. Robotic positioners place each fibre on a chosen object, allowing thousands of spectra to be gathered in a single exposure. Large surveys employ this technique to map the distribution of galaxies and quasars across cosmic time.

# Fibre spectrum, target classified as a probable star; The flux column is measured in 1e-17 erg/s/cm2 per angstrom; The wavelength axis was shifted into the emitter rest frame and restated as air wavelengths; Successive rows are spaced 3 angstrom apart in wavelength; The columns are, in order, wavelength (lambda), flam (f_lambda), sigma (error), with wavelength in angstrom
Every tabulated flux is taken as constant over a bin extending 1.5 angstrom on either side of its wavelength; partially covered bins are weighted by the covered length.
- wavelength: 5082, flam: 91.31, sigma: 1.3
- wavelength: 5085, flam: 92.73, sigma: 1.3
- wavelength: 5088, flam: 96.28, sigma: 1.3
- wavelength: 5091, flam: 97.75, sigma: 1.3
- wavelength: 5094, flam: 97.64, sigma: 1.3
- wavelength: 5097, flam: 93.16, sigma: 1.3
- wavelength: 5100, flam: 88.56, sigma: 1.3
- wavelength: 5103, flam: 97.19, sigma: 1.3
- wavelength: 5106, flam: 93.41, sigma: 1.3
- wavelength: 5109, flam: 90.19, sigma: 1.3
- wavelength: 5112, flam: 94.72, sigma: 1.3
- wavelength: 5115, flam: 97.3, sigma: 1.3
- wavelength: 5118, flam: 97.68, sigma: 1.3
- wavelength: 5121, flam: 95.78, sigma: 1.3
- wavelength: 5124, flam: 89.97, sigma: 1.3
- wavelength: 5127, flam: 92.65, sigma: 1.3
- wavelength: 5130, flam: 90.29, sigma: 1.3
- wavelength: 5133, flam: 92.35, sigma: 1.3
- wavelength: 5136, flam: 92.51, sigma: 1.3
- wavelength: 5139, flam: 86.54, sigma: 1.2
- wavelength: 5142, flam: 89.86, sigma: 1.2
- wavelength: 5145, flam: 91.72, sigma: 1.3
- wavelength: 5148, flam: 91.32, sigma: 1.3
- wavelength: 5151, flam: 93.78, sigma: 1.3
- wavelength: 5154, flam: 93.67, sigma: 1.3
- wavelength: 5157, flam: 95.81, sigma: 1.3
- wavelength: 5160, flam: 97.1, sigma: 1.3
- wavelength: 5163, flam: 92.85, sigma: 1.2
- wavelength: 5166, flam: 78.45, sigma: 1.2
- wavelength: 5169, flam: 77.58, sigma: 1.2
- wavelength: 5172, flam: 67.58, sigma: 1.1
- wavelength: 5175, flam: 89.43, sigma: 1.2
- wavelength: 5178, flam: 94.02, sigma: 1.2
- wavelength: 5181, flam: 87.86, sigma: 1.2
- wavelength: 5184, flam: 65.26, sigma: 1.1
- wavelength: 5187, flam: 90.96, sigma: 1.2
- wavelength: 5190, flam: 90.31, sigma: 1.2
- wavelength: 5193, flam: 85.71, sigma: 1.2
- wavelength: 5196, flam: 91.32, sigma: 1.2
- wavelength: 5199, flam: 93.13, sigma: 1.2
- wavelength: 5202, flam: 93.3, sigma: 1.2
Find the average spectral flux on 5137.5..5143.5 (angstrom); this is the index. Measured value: 88.2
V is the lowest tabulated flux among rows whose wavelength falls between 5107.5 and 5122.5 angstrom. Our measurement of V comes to 90.19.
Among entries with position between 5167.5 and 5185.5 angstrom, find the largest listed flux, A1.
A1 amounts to 94.02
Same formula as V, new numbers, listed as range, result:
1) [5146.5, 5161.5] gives 91.32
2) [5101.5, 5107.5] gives 93.41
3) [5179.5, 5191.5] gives 65.26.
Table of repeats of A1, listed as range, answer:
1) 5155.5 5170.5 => 97.1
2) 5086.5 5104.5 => 97.75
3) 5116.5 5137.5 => 97.68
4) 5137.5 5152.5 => 93.78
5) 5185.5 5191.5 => 90.96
